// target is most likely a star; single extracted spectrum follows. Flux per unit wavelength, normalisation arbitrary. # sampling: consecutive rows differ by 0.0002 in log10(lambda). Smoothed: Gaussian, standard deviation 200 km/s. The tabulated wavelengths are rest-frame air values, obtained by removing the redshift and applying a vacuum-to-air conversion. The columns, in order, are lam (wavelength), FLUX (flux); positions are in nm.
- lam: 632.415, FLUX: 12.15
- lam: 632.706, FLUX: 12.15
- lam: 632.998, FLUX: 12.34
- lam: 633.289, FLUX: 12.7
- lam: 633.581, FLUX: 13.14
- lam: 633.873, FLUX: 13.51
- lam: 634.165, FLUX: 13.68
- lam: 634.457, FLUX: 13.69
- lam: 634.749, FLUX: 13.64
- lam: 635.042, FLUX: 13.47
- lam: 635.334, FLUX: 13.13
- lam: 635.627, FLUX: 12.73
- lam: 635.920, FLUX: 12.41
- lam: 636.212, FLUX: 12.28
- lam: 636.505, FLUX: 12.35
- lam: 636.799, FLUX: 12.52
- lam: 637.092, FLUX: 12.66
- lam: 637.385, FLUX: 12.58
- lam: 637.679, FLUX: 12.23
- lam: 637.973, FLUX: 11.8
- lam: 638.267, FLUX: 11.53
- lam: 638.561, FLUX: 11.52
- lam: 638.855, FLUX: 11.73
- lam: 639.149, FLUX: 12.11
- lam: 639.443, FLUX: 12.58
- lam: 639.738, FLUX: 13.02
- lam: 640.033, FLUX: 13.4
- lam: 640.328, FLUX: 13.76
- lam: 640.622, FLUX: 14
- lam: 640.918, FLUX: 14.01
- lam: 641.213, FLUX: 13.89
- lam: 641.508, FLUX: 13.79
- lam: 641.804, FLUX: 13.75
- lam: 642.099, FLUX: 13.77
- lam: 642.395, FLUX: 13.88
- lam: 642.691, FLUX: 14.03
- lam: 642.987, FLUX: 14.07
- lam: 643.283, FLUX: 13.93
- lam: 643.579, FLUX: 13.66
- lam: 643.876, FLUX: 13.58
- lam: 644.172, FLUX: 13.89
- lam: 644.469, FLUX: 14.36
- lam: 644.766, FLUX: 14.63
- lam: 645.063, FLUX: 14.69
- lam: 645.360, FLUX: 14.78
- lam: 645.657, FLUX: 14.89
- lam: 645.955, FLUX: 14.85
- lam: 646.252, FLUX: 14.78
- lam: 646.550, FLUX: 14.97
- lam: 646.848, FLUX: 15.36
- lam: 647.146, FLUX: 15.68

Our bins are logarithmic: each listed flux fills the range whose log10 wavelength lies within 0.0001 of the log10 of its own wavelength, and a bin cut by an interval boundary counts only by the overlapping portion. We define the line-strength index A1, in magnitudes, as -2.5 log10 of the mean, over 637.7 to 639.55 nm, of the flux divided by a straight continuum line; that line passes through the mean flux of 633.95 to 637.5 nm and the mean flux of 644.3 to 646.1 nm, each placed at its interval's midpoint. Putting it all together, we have 0.136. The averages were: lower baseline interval 12.9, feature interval 11.9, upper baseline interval 14.7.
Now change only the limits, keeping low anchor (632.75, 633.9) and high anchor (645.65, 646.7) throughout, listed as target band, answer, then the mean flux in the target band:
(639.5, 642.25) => 0.03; 13.7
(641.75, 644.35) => 0.04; 13.9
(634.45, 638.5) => 0.06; 12.6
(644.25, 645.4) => 0.01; 14.6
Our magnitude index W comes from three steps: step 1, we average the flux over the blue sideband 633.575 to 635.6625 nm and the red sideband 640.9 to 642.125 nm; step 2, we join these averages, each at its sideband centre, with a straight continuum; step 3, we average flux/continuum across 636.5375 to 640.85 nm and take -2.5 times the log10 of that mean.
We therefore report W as 0.093 mag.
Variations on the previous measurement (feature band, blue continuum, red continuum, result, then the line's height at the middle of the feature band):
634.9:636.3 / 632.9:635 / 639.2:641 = 0.04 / 13.3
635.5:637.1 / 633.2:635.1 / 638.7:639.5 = 0.03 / 12.8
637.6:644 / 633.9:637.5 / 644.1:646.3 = 0.05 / 13.9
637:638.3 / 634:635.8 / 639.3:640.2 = 0.08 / 13.2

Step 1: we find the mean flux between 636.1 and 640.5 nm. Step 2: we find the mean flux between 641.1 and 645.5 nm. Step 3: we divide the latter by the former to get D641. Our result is 1.13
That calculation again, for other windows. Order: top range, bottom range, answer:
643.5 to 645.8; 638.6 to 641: 1.10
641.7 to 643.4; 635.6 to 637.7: 1.12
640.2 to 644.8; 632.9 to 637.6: 1.08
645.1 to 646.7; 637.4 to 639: 1.26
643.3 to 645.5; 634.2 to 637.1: 1.10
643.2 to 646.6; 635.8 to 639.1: 1.19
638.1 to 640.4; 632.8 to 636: 0.95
